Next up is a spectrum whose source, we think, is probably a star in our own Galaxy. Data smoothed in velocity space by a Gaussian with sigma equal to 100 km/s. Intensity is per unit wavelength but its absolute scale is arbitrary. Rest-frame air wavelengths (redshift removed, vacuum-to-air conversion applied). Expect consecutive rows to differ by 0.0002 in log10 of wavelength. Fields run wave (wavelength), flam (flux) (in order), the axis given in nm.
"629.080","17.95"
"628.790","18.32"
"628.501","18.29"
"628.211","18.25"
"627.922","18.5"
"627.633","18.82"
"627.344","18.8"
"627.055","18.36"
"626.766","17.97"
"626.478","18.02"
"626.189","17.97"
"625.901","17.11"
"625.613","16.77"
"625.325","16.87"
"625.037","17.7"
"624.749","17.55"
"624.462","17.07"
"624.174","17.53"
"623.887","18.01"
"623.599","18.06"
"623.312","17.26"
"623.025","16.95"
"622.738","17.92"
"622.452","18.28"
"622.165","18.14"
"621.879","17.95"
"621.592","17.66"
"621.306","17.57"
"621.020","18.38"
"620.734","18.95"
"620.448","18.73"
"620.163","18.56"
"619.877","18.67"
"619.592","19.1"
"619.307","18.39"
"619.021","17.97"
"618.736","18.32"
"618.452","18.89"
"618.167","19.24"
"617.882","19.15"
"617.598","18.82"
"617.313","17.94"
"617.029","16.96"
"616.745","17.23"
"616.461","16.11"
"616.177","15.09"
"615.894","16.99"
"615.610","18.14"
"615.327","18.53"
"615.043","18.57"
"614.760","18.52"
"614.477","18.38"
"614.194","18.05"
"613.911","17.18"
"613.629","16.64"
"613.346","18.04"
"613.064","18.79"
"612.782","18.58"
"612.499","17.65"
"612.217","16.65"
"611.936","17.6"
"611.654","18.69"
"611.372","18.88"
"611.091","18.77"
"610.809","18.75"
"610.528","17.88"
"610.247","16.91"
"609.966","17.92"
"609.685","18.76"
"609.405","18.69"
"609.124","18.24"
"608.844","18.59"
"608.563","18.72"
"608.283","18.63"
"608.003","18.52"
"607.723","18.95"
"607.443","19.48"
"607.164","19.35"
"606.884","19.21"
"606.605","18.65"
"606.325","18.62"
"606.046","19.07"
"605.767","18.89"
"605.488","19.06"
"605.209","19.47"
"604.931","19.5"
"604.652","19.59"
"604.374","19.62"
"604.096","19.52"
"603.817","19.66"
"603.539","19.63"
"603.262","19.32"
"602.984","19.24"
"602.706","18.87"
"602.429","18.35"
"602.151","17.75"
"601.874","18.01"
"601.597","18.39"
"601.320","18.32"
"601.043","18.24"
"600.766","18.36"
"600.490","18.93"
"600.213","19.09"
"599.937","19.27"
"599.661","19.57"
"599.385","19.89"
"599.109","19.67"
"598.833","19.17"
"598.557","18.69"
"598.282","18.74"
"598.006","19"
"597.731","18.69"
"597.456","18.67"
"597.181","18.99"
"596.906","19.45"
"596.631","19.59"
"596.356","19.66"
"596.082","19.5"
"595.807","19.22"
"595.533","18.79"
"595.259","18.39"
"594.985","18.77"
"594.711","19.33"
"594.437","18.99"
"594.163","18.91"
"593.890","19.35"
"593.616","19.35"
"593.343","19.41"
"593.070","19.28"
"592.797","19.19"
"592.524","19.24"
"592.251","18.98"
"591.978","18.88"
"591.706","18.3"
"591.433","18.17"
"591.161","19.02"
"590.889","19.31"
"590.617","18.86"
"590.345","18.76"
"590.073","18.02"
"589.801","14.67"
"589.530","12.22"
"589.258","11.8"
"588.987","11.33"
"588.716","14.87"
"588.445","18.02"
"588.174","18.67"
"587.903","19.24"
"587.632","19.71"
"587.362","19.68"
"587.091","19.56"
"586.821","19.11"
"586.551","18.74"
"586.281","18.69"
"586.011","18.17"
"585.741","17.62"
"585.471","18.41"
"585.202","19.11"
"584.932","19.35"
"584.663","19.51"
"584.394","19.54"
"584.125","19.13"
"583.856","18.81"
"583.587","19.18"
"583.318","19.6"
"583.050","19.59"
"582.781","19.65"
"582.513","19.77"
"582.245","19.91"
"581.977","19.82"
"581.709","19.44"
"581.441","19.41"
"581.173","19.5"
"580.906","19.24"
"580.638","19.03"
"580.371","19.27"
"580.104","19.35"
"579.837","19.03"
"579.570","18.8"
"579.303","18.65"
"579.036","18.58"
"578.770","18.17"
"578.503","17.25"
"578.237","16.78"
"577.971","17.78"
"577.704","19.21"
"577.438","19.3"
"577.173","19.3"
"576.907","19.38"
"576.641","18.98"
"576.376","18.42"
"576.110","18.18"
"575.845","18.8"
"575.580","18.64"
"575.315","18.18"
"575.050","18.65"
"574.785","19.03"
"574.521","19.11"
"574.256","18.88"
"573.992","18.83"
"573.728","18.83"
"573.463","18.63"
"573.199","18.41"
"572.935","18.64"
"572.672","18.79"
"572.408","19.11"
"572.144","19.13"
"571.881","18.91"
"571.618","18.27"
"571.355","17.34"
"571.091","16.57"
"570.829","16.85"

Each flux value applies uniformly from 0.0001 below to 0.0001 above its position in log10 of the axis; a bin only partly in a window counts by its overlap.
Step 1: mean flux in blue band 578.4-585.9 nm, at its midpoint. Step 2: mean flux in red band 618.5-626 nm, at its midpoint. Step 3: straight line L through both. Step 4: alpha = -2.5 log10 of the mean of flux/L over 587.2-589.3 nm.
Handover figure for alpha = 0.12 mag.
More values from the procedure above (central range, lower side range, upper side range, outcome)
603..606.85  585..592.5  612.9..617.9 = -0.09 mag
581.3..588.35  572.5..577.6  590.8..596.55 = -0.02 mag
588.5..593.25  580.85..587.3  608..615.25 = 0.11 mag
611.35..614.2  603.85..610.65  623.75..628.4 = 0.04 mag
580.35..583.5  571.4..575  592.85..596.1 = -0.03 mag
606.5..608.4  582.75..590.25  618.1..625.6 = -0.06 mag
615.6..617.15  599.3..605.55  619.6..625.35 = 0.10 mag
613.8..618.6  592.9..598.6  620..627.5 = 0.02 mag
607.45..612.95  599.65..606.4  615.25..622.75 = 0.01 mag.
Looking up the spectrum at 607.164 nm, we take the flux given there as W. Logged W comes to 19.35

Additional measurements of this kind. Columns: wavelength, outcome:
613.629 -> 16.64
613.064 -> 18.79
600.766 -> 18.36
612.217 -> 16.65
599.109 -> 19.67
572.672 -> 18.79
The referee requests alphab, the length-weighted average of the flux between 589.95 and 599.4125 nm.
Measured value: 19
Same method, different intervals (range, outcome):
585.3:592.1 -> 17.6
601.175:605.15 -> 19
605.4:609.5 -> 18.8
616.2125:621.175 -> 18.2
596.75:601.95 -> 18.9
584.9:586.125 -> 18.5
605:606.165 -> 19.2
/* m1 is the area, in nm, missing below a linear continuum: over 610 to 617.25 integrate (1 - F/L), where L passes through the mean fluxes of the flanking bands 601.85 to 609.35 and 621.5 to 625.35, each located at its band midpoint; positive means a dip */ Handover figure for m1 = 0.255 nm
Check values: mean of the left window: 19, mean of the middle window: 17.7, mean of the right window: 17.7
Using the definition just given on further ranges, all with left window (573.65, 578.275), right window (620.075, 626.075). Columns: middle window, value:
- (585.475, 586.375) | 0.02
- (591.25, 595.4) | -0.14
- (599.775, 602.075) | -0.04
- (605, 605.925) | -0.05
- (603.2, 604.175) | -0.08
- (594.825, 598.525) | -0.15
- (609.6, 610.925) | 0.00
